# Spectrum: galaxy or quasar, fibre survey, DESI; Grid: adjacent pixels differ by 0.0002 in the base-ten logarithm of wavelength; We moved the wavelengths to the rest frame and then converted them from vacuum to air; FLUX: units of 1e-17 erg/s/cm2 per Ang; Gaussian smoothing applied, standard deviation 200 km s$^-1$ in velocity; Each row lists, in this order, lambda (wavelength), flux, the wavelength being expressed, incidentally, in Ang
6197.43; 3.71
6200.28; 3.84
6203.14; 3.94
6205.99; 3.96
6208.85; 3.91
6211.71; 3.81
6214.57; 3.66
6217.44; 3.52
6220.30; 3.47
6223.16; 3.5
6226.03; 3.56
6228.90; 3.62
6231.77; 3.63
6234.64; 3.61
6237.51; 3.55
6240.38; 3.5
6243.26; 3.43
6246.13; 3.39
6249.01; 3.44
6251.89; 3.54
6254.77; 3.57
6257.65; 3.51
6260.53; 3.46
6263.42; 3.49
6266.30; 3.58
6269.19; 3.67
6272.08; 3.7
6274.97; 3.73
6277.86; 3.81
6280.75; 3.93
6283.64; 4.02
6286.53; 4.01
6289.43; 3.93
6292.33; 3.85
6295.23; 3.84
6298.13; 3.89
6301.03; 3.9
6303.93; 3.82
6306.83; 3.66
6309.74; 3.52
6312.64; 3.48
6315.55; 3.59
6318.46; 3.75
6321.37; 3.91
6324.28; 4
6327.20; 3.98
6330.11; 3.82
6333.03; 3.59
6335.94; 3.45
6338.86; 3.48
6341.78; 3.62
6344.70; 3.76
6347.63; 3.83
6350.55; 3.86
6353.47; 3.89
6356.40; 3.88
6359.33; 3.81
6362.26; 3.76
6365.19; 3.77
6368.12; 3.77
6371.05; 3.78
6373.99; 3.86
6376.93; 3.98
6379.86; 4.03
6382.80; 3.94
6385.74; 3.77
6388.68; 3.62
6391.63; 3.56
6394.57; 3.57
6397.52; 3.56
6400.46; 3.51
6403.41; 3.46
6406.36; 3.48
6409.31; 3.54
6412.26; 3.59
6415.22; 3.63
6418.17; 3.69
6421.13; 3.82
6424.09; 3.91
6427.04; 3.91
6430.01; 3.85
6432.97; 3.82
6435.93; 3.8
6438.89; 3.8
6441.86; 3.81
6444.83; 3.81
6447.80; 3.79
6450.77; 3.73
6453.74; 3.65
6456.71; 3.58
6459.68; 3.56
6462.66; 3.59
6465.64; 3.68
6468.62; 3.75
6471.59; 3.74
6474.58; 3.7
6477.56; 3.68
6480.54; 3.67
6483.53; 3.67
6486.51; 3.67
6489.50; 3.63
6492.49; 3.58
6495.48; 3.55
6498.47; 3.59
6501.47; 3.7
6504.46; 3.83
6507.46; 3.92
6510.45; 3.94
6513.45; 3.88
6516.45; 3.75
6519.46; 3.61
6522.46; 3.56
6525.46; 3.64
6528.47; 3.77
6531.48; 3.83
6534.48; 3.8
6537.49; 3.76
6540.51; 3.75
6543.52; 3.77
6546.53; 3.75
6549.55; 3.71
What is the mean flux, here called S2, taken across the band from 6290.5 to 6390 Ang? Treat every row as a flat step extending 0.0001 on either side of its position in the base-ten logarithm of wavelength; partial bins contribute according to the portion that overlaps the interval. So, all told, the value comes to 3.78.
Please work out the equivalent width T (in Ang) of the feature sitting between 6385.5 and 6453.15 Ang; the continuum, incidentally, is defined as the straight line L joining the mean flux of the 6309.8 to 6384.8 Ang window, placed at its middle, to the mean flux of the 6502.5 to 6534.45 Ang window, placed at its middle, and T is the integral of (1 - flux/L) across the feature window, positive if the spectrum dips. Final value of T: 1.5 Ang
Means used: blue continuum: 3.78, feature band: 3.7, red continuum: 3.77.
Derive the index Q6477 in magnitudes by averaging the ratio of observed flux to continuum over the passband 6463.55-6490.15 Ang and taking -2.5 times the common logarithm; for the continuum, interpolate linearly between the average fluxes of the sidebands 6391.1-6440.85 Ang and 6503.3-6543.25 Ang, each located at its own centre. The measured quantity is 0.01 mag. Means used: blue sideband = 3.68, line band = 3.69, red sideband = 3.77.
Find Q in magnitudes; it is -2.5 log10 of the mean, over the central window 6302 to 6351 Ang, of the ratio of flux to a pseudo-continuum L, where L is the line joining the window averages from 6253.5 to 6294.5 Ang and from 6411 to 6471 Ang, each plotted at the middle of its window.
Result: 0.01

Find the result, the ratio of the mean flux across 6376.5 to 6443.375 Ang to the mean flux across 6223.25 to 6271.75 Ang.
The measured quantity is 1.05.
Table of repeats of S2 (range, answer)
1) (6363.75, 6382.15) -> 3.87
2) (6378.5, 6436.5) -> 3.7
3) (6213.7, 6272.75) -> 3.54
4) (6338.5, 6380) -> 3.81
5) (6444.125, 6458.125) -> 3.71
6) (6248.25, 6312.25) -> 3.72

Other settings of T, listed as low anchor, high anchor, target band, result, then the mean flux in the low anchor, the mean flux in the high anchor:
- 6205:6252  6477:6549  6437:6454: -0.38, 3.59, 3.72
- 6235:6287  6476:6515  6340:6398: -1.85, 3.62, 3.72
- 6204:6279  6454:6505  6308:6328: -0.66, 3.6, 3.65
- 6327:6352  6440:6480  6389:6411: 0.99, 3.7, 3.7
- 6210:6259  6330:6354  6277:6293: -1.41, 3.55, 3.69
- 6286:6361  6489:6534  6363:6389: -0.59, 3.77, 3.72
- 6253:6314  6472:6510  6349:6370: -0.58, 3.73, 3.69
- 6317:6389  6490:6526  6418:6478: -0.04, 3.8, 3.71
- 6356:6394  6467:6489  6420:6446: -0.66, 3.8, 3.69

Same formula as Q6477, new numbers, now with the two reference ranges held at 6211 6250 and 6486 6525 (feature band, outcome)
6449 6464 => 0.02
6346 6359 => -0.07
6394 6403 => 0.03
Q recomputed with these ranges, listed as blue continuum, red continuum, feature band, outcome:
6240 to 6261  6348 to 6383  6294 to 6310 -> -0.04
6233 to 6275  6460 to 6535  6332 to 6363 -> -0.04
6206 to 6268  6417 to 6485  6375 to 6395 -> -0.03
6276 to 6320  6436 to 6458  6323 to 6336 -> 0.00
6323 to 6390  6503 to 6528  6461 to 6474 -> 0.03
